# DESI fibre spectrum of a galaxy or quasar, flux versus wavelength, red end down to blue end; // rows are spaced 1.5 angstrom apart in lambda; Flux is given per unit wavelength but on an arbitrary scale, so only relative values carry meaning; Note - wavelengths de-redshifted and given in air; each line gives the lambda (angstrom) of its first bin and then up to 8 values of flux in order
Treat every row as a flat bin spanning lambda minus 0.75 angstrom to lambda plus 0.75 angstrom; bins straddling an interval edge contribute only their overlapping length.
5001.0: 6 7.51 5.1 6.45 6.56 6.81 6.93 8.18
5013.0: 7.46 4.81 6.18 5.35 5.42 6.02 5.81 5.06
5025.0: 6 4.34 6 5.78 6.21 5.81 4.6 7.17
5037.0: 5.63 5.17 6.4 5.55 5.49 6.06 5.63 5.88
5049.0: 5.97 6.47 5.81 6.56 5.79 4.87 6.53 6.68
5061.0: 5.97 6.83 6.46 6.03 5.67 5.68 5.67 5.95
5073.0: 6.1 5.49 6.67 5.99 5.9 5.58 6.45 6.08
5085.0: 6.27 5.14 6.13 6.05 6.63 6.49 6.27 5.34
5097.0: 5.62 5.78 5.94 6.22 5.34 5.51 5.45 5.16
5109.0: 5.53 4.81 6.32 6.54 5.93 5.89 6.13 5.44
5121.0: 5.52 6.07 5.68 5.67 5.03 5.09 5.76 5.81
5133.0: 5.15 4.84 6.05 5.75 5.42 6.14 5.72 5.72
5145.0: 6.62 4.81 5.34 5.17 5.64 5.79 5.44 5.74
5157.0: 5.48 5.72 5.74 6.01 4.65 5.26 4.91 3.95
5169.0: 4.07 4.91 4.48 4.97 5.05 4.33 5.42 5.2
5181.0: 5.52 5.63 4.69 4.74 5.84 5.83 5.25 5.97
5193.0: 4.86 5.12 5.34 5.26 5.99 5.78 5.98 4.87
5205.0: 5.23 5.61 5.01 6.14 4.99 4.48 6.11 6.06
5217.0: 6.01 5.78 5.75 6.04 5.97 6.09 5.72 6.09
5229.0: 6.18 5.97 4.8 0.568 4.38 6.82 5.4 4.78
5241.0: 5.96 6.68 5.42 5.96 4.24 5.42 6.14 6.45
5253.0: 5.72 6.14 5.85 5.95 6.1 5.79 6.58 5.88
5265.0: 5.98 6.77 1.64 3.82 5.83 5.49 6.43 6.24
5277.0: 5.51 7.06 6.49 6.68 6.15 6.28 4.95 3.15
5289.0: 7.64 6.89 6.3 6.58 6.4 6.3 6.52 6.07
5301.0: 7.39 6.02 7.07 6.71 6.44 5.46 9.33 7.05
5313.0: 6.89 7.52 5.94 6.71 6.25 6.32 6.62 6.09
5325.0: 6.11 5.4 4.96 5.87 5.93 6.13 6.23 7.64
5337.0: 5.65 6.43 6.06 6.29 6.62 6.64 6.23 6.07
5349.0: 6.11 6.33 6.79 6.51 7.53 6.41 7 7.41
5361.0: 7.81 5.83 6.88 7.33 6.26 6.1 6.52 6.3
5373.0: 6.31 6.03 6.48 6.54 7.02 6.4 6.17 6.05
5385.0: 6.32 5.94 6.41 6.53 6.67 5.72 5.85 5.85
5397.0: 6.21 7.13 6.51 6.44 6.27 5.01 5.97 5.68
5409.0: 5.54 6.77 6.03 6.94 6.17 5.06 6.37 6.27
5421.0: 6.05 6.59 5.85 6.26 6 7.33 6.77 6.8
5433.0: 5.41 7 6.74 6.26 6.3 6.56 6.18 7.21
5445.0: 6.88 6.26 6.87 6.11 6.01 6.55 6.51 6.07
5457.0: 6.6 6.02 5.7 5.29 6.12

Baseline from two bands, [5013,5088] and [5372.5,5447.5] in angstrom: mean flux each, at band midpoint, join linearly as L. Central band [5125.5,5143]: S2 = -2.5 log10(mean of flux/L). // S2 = 0.08 mag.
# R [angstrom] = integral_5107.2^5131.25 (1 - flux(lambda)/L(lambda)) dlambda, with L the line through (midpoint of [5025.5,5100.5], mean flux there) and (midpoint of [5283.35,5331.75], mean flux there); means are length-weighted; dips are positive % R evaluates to 1.4 angstrom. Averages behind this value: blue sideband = 5.93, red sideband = 6.35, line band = 5.67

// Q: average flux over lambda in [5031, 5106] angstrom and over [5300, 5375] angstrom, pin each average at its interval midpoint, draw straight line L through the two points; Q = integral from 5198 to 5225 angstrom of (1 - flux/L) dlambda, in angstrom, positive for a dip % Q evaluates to 2.6 angstrom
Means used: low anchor 5.94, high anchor 6.51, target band 5.65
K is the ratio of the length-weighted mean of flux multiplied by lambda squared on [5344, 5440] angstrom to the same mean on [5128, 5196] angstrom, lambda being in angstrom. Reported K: 1.31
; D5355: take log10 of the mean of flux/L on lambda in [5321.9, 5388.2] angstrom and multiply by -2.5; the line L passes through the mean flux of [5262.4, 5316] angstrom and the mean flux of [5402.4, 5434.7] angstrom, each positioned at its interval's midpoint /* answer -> -0.04 mag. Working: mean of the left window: 6.2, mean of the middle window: 6.39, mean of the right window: 6.17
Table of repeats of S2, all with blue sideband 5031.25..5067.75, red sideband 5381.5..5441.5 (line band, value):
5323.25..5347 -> 0.01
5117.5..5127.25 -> 0.07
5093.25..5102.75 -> 0.03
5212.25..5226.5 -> 0.04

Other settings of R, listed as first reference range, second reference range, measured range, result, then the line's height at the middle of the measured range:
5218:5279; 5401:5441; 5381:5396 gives -0.1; 6.11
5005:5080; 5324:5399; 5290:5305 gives -0.6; 6.3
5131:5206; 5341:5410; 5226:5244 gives 1.3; 5.68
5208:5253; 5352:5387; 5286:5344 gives -2.0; 6.17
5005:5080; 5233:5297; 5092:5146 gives 1.7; 5.9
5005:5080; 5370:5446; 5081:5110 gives 0.9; 6.04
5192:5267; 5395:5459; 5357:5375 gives -1.7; 6.09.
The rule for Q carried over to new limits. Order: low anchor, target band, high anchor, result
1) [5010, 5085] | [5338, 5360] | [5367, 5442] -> -1.2 angstrom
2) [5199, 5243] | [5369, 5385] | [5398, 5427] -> -0.9 angstrom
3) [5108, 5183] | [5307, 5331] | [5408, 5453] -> -1.7 angstrom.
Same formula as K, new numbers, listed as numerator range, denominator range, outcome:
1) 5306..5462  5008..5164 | 1.23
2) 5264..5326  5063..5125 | 1.14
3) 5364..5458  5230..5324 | 1.11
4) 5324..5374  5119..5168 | 1.26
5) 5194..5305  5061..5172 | 1.06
